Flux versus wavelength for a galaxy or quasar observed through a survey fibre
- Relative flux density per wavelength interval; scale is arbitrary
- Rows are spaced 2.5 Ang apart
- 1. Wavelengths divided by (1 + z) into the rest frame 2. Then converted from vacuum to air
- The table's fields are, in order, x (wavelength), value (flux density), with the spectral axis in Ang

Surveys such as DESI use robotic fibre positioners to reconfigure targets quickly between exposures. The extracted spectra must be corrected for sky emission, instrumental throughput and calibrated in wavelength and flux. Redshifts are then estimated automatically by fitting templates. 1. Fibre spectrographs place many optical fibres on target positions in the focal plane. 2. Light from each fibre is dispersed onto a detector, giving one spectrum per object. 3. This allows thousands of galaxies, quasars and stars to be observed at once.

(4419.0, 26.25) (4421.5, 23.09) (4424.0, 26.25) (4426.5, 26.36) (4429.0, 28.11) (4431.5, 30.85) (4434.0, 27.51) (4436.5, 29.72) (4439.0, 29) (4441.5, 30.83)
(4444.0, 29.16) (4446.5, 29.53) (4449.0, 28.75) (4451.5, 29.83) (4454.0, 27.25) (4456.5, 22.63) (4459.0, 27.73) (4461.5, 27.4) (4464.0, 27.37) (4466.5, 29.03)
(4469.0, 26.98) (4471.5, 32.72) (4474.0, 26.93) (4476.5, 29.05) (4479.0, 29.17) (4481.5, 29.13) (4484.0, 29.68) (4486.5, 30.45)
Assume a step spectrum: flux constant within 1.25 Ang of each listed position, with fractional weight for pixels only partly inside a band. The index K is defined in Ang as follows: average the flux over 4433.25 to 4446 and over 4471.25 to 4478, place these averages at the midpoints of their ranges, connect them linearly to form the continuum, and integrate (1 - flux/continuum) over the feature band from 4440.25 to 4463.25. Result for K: 0.90 Ang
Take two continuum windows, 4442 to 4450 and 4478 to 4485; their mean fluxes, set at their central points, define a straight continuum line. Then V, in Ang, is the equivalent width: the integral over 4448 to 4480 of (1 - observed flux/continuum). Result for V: 1.4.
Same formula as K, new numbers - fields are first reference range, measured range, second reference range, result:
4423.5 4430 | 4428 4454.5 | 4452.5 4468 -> -2.22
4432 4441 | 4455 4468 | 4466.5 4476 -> 0.95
